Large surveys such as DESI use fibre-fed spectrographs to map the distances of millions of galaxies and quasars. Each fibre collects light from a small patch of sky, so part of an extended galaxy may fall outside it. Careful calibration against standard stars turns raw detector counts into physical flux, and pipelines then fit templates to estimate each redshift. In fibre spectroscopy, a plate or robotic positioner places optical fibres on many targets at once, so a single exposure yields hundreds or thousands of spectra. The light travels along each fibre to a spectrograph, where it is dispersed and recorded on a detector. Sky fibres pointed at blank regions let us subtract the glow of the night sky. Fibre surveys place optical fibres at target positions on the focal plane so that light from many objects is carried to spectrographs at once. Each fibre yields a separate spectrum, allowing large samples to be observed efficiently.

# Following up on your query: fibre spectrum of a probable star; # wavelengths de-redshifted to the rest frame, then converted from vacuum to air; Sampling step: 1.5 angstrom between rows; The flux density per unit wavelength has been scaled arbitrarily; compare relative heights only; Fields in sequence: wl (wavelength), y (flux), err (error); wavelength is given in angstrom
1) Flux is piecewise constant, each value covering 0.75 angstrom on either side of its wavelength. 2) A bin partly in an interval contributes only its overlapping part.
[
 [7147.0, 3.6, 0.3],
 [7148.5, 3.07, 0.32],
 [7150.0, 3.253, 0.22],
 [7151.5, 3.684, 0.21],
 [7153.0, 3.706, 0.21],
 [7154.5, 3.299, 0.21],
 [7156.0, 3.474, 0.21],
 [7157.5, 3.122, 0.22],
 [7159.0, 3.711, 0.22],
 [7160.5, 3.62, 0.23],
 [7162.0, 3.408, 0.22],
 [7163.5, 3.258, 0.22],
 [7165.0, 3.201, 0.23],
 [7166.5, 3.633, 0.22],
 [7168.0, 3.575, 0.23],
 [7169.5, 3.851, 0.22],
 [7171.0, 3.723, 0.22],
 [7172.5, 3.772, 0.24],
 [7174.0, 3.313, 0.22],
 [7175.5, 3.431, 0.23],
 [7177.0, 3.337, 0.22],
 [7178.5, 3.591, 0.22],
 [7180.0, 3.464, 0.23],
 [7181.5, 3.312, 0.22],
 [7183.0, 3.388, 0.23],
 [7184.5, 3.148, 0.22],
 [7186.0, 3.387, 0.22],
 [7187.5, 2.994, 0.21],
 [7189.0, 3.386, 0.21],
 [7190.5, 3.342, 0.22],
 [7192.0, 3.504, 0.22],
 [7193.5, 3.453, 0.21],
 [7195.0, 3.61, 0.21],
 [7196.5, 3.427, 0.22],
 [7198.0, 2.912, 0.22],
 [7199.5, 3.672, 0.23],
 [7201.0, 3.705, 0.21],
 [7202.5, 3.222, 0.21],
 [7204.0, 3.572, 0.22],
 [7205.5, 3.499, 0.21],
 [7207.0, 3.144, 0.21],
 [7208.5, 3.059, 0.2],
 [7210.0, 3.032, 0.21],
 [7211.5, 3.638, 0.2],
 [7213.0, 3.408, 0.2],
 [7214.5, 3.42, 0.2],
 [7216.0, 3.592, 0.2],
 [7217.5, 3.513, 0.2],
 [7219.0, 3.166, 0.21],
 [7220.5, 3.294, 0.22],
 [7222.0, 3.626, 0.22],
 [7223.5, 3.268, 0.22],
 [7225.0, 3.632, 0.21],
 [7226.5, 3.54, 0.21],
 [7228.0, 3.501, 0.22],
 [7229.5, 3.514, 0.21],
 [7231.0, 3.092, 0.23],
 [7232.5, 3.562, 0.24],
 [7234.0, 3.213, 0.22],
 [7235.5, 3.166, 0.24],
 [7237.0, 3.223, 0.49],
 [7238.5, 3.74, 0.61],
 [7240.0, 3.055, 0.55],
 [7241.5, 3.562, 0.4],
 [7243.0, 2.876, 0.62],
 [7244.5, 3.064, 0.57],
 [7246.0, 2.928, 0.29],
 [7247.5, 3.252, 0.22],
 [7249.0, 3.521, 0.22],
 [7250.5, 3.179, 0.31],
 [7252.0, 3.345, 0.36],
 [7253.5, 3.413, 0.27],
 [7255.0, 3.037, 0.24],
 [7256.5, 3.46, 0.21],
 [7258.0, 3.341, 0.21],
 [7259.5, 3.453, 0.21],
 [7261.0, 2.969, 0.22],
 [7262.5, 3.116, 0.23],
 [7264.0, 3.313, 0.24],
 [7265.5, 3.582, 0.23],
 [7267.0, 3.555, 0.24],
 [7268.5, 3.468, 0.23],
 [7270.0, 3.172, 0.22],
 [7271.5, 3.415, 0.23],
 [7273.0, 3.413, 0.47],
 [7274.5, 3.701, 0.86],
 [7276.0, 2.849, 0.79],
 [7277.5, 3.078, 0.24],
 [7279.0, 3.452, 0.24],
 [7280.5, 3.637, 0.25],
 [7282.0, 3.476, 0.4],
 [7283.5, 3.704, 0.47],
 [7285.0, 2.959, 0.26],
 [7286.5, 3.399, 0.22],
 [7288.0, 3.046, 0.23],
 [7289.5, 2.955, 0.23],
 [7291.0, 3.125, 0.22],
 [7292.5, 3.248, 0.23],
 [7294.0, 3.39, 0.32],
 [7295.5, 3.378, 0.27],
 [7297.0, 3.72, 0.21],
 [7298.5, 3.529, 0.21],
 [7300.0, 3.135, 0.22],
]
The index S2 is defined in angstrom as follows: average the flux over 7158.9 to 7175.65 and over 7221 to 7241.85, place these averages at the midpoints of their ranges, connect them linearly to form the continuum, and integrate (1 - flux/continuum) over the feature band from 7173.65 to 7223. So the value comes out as 1.3 angstrom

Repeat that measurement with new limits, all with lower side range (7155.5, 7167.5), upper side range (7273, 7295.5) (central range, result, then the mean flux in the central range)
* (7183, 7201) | 0.17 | 3.37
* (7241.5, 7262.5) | 0.65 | 3.23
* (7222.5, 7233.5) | -0.28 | 3.44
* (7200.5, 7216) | 0.02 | 3.38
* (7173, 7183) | -0.01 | 3.42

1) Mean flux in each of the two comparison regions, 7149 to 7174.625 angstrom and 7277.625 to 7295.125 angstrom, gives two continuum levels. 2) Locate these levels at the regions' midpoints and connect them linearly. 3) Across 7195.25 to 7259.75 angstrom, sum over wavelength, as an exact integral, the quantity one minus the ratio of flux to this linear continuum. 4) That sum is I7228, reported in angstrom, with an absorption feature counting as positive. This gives 1.0 angstrom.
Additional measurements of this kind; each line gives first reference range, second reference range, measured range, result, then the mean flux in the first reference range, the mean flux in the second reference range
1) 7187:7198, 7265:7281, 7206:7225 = 0.06 angstrom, 3.36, 3.39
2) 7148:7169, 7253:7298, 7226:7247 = 0.50 angstrom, 3.44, 3.33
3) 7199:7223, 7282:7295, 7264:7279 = -0.37 angstrom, 3.41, 3.25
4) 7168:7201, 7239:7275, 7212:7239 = -0.43 angstrom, 3.44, 3.3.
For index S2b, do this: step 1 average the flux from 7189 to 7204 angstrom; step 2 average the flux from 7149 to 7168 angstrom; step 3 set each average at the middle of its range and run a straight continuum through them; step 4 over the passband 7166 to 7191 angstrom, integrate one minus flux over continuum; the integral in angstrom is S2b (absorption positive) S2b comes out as -0.1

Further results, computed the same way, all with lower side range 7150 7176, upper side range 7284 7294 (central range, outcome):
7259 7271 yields -0.39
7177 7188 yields 0.38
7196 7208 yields 0.05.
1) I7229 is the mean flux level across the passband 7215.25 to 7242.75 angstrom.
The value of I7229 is 3.39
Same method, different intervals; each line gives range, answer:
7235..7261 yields 3.26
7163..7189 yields 3.43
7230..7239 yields 3.33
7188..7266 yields 3.35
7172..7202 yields 3.4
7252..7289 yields 3.33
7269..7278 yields 3.28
